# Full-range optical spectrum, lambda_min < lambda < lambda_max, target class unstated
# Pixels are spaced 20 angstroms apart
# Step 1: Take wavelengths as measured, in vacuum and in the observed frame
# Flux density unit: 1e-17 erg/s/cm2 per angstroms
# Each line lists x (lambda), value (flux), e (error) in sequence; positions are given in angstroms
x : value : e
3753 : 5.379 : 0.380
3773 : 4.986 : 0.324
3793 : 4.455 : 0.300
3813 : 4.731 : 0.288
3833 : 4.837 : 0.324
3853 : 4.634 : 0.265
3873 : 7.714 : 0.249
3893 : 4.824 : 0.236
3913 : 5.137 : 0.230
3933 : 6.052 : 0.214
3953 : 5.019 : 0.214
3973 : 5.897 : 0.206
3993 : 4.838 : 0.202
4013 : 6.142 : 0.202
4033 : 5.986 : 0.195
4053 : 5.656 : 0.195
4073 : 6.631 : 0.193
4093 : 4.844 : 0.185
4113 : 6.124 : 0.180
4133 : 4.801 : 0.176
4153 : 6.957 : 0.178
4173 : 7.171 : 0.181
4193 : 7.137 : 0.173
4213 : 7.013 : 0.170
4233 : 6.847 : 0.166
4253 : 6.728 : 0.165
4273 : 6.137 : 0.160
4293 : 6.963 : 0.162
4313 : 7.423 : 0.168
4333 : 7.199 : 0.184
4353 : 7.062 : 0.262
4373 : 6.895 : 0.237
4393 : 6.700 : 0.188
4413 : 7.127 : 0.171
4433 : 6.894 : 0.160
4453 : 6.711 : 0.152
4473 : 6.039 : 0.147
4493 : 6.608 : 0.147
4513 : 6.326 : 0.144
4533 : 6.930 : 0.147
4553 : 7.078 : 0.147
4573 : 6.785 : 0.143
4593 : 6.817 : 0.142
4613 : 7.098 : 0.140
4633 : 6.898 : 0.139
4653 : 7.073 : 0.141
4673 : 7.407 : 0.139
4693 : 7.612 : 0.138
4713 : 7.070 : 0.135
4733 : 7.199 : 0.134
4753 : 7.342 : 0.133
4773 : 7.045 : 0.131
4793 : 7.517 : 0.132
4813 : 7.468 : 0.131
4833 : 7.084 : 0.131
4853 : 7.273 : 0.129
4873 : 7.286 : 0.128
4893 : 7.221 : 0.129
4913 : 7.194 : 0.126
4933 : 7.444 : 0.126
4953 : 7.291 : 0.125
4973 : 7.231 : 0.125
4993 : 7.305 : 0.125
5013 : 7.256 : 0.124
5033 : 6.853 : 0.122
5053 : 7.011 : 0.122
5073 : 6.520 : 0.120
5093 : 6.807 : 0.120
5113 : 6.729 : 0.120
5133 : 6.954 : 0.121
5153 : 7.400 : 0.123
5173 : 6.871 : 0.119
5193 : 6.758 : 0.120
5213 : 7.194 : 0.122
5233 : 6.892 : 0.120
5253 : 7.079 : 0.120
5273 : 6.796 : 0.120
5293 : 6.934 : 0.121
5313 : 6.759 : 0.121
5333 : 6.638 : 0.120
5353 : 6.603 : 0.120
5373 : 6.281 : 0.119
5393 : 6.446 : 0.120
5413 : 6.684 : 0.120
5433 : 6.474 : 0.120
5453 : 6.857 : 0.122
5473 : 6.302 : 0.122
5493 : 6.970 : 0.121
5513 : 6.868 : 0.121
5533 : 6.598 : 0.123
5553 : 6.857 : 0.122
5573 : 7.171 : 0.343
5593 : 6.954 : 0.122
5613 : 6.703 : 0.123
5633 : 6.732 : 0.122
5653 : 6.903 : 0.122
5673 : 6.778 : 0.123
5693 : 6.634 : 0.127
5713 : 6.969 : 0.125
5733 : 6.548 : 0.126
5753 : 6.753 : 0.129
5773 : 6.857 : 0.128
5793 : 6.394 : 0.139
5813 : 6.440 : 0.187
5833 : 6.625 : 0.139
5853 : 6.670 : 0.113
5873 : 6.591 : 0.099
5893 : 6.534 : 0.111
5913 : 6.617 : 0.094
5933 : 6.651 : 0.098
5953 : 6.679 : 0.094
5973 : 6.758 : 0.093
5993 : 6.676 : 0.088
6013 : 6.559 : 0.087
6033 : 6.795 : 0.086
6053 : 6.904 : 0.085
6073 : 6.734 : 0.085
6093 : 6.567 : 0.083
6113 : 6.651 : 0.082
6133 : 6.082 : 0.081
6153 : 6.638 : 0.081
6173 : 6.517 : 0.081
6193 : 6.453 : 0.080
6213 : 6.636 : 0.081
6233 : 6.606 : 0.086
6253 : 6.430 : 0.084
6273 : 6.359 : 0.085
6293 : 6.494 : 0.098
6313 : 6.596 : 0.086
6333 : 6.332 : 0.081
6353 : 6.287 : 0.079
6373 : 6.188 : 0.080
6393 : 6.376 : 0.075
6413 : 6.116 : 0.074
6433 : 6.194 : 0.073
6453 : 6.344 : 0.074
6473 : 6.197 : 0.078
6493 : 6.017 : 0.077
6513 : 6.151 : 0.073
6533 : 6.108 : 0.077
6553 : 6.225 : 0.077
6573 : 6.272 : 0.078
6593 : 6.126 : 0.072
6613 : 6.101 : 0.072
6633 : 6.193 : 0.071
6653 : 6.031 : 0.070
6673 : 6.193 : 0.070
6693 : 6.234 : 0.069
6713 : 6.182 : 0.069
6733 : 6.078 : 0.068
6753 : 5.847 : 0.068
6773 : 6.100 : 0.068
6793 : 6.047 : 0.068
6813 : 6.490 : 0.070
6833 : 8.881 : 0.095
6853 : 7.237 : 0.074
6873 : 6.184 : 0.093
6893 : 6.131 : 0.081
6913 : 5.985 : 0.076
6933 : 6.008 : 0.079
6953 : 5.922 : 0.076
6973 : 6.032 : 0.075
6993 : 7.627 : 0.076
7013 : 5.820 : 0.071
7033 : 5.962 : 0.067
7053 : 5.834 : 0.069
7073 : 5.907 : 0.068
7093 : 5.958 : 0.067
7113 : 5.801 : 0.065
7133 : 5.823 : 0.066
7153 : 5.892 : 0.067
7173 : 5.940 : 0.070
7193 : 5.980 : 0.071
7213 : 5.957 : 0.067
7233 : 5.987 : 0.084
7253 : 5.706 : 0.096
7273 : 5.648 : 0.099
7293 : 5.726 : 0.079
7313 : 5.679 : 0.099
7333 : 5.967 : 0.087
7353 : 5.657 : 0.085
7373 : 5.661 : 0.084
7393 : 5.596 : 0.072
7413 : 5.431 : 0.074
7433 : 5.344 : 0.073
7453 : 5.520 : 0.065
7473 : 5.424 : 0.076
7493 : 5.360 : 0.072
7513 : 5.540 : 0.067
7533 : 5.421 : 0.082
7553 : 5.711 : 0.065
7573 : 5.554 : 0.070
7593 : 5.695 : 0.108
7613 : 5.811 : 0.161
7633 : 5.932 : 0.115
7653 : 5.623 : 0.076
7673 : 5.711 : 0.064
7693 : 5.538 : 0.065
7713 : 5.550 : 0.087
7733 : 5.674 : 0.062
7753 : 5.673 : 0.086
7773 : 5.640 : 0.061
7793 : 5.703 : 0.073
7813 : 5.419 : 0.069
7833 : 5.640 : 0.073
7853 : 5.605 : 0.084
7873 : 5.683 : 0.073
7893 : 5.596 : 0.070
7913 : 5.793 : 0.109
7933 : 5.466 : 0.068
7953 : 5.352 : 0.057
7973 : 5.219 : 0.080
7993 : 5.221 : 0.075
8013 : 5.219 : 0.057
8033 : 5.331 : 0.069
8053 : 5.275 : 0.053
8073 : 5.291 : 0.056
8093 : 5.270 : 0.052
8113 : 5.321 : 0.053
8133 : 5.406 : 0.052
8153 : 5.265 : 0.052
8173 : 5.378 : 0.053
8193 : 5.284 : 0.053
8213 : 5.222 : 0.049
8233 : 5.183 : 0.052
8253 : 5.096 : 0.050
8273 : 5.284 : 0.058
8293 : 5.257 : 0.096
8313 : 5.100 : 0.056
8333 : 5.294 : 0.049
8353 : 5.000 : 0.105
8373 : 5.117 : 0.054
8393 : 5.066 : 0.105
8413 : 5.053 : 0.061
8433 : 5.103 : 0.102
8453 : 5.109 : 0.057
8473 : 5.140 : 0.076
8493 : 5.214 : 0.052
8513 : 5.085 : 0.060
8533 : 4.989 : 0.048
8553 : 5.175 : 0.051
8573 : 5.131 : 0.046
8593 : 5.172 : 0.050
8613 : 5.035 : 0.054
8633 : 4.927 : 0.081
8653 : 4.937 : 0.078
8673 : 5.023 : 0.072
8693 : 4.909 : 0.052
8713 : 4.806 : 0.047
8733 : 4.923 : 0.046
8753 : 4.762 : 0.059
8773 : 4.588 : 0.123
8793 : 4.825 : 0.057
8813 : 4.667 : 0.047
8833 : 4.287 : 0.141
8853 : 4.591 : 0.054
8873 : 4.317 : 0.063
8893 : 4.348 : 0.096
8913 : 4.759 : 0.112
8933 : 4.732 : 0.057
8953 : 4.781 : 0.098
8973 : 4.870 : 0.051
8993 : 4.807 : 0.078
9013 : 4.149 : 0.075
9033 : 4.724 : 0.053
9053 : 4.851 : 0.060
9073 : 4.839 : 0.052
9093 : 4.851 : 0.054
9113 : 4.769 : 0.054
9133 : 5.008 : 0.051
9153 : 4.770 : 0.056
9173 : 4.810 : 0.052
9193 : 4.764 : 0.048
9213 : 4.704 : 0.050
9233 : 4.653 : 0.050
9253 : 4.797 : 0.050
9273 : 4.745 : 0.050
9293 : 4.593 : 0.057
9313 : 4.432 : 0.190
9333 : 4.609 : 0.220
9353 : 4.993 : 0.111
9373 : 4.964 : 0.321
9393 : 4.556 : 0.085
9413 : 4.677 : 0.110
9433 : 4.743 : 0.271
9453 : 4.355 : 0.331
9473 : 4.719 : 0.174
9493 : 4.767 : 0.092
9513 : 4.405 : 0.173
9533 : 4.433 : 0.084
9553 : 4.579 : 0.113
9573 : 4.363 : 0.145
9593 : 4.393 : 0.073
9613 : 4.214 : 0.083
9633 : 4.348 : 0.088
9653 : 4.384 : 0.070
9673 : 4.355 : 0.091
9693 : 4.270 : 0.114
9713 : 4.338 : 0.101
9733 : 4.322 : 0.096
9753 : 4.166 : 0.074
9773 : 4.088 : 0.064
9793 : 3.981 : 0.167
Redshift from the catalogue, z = 0.040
